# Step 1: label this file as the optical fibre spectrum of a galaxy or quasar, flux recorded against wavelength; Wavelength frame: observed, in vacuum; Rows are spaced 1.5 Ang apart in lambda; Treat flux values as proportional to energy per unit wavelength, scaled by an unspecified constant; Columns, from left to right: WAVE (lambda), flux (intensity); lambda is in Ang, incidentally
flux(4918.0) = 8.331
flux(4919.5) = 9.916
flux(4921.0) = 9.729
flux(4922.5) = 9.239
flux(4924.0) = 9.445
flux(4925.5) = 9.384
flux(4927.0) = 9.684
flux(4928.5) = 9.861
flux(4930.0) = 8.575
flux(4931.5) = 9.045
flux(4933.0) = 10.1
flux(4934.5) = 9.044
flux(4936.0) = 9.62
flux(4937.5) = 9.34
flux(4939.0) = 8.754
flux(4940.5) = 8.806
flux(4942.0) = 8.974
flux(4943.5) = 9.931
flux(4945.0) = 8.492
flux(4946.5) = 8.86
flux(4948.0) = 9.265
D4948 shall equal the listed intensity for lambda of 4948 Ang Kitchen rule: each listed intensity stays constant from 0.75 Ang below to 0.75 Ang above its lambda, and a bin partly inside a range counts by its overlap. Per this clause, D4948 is 9.265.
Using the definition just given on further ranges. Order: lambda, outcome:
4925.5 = 9.384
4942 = 8.974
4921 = 9.729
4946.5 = 8.86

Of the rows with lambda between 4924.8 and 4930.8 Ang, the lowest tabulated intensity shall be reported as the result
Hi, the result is 8.575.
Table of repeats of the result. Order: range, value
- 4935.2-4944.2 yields 8.754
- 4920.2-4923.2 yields 9.239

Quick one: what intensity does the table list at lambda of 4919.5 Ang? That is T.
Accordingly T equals 9.916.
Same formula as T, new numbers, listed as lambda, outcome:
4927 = 9.684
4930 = 8.575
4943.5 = 9.931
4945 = 8.492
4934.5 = 9.044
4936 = 9.62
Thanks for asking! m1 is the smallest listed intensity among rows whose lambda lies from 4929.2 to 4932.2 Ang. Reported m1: 8.575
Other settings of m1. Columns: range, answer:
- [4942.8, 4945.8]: 8.492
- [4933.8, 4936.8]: 9.044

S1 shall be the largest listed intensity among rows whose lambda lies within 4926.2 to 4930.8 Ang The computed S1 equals 9.861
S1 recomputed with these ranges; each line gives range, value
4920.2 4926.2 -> 9.729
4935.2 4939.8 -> 9.62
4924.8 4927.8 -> 9.684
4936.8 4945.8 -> 9.931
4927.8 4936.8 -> 10.1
